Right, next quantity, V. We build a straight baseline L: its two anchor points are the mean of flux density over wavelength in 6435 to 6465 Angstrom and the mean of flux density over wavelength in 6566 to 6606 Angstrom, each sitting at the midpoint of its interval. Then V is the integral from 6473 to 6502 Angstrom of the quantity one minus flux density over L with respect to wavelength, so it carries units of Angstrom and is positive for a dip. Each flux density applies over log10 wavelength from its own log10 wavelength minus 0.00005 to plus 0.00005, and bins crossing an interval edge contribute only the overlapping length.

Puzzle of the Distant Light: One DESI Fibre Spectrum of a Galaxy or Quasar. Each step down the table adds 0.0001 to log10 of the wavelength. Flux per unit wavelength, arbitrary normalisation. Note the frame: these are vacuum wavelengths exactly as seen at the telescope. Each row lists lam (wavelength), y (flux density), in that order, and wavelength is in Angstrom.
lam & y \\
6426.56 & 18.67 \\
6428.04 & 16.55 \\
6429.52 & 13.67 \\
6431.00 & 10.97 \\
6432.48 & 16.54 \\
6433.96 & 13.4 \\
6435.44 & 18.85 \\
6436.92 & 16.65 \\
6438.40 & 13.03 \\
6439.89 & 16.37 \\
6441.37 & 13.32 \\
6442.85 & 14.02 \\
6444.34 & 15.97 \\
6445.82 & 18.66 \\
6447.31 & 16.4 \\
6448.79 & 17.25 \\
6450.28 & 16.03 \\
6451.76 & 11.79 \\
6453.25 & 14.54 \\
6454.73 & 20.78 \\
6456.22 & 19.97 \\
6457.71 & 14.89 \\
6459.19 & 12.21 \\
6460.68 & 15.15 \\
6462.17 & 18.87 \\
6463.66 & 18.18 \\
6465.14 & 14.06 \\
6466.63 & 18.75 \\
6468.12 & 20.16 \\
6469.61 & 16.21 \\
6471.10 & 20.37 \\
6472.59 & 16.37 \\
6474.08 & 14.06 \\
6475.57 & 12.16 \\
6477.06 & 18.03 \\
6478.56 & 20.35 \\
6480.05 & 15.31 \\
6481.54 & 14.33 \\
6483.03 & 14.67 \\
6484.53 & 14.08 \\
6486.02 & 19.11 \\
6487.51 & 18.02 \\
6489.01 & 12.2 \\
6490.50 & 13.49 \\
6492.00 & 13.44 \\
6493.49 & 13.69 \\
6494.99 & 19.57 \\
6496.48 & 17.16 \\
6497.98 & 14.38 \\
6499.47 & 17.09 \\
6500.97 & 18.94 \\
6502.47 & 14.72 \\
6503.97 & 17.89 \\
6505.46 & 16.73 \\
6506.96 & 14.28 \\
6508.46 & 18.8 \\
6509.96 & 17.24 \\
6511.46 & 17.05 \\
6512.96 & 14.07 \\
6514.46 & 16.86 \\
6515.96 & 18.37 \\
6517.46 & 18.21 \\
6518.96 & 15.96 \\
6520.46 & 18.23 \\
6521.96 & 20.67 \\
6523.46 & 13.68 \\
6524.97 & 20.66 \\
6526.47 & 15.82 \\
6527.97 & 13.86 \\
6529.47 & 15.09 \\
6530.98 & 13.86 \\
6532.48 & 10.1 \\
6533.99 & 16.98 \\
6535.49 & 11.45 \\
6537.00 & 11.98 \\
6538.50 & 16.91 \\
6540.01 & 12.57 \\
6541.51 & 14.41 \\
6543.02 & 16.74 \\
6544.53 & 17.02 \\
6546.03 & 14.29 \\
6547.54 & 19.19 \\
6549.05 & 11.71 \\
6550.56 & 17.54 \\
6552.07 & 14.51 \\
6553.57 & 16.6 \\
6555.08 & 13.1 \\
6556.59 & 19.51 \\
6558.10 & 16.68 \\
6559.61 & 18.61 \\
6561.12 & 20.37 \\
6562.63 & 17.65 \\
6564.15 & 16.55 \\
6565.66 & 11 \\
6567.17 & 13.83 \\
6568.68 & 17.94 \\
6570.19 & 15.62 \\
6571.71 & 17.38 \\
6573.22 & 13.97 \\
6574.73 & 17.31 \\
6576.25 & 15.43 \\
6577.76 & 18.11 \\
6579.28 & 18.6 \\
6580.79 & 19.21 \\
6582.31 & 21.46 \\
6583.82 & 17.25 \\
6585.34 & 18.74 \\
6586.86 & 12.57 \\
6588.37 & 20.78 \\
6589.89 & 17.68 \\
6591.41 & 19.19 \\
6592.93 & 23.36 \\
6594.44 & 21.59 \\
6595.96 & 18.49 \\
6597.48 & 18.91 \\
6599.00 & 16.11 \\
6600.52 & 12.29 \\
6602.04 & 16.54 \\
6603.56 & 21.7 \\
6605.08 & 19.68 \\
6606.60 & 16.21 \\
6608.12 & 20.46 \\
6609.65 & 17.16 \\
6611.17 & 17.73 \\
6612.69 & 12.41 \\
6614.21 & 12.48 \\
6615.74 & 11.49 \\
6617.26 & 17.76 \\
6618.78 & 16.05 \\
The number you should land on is 1.3 Angstrom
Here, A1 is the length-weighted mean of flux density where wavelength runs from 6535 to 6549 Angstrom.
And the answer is 14.9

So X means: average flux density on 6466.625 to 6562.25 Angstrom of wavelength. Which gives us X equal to 16.1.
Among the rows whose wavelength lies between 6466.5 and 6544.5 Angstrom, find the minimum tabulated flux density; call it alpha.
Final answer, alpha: 10.1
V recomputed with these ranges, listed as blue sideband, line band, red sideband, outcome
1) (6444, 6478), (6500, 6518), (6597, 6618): -0.4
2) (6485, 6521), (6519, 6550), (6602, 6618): 2.3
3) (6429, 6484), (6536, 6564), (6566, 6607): 2.0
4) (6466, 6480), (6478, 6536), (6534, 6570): 1.8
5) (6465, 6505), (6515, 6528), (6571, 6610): -0.4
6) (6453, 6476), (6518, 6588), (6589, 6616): 4.6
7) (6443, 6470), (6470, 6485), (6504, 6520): 0.6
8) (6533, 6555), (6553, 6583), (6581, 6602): -0.5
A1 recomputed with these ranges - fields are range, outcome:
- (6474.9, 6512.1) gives 16.1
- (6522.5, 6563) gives 15.6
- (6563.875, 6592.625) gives 17.1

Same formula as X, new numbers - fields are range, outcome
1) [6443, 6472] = 16.8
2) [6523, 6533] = 14.9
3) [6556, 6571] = 16.7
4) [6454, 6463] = 17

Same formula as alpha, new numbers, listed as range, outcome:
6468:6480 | 12.16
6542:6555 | 11.71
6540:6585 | 11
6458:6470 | 12.21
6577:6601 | 12.29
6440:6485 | 11.79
